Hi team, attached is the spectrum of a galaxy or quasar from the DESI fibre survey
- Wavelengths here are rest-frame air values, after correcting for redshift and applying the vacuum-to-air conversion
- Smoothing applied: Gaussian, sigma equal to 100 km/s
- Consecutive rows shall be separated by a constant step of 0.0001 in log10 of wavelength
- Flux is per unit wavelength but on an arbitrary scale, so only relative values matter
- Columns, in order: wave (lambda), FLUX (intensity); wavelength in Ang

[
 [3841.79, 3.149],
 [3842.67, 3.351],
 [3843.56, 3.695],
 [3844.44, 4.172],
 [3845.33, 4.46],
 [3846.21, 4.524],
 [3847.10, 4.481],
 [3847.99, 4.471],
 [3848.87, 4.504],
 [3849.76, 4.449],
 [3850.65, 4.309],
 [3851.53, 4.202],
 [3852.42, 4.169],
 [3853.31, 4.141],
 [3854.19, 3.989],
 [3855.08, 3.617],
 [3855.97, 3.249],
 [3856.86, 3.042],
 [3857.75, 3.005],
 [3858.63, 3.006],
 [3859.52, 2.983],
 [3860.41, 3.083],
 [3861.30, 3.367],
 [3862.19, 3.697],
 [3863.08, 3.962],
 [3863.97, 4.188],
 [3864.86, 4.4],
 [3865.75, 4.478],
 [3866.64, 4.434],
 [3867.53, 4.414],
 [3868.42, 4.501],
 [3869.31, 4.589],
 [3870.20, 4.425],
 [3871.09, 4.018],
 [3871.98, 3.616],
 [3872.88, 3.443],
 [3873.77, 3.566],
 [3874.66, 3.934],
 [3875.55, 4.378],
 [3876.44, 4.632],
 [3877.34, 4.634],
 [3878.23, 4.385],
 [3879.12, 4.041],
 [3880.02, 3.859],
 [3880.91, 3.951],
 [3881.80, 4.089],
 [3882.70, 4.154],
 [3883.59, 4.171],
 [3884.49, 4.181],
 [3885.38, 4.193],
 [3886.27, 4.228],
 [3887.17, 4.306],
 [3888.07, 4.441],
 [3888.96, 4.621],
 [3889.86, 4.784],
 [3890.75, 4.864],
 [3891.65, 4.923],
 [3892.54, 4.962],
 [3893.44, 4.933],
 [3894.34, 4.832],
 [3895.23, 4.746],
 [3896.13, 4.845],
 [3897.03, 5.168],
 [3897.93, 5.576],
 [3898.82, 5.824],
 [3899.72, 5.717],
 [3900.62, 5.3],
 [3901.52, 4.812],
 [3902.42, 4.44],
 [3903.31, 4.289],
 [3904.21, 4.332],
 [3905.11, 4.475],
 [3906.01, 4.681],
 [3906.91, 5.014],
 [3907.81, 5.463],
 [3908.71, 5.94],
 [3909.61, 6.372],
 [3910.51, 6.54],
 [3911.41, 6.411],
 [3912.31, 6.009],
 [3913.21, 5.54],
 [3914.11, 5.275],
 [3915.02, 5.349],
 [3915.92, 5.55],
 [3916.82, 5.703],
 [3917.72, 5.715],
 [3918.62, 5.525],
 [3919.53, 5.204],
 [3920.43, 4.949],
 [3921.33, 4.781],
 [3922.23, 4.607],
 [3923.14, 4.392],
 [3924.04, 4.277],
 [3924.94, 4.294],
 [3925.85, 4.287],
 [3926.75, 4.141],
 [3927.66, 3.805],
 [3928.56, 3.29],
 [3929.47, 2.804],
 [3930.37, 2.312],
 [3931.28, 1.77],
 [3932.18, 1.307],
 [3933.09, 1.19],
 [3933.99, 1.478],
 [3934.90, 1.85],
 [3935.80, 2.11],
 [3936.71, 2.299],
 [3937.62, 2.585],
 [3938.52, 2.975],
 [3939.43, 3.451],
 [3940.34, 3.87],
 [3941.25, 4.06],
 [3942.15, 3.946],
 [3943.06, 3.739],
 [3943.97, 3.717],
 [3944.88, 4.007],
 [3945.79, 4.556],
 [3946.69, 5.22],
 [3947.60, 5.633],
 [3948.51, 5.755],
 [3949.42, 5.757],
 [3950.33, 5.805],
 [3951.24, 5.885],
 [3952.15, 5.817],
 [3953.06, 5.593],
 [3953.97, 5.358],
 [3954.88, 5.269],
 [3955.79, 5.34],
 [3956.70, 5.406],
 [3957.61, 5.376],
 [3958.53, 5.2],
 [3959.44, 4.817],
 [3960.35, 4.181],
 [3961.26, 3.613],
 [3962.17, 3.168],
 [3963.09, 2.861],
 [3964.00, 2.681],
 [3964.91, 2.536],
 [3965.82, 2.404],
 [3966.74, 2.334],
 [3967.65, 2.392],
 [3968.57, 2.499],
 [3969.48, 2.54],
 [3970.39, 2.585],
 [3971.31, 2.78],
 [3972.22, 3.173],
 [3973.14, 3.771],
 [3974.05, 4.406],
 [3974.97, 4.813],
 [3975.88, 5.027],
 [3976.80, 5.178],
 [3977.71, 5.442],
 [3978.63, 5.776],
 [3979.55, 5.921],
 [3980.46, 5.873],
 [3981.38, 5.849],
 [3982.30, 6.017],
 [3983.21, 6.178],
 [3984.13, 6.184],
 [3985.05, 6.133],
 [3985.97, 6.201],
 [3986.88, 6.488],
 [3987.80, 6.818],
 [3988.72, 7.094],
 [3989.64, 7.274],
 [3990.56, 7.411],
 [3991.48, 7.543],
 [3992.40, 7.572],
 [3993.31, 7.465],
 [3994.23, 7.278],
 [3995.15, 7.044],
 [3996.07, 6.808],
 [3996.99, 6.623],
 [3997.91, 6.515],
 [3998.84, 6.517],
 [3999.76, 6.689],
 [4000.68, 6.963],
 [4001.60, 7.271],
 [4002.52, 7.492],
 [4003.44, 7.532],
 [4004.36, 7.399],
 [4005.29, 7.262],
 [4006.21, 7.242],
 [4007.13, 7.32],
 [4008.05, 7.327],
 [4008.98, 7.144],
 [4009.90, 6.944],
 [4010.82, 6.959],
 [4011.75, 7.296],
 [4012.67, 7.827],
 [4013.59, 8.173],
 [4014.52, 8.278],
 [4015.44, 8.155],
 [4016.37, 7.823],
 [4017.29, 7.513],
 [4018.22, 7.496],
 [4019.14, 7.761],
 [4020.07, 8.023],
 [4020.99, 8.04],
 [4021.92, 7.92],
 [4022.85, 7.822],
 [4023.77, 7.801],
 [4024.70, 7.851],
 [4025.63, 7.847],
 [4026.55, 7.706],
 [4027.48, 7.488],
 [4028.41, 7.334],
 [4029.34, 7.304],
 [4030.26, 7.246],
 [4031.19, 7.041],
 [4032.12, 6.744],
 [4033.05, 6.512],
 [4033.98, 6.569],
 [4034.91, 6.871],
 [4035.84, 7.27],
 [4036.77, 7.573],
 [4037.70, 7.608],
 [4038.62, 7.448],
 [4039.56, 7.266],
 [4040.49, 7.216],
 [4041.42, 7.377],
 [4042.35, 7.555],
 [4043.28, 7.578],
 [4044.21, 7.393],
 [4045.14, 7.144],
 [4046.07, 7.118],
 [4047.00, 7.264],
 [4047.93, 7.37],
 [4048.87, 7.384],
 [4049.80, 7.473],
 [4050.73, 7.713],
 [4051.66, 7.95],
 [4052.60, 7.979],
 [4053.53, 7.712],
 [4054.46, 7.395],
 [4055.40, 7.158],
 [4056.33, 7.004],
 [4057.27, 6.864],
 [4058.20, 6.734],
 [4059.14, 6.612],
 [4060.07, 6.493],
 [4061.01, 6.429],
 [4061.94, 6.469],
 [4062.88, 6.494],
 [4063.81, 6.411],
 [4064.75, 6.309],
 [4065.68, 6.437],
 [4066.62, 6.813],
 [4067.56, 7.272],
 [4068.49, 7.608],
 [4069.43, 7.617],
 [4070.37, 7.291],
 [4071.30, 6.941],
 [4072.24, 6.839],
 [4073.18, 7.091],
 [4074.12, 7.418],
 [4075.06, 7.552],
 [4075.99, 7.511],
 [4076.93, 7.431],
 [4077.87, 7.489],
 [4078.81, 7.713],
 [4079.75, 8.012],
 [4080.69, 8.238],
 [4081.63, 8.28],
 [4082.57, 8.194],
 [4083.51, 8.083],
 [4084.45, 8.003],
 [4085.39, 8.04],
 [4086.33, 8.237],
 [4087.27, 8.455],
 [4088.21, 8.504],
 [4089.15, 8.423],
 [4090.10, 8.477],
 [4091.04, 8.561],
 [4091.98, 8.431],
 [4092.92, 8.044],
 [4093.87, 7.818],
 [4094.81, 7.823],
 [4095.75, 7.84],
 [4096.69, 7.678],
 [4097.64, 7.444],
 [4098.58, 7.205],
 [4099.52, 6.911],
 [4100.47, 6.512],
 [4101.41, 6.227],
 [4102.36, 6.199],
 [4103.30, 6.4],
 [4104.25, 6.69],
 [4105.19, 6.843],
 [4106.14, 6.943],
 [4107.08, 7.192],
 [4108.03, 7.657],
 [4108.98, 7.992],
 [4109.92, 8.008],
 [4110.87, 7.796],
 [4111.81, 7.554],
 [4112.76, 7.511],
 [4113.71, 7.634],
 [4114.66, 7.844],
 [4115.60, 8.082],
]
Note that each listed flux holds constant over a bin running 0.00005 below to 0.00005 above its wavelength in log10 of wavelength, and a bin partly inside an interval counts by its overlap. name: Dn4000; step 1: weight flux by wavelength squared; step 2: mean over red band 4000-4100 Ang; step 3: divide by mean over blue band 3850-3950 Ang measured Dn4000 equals 1.9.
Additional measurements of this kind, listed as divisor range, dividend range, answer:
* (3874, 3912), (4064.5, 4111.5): 1.73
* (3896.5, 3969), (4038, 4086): 1.80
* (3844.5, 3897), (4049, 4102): 1.98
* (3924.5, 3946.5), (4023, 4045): 2.48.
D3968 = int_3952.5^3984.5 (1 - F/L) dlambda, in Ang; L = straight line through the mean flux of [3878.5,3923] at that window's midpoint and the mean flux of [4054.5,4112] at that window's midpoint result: 8.2 Ang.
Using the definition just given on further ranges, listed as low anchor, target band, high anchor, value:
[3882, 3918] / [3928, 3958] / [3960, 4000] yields 7.02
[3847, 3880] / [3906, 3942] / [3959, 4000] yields 3.14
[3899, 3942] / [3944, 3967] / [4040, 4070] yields 1.86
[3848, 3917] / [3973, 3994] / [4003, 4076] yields 0.57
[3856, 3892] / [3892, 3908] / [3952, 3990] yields -2.73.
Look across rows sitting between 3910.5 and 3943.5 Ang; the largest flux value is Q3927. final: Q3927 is 6.54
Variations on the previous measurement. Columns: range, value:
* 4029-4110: 8.561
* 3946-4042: 8.278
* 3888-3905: 5.824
